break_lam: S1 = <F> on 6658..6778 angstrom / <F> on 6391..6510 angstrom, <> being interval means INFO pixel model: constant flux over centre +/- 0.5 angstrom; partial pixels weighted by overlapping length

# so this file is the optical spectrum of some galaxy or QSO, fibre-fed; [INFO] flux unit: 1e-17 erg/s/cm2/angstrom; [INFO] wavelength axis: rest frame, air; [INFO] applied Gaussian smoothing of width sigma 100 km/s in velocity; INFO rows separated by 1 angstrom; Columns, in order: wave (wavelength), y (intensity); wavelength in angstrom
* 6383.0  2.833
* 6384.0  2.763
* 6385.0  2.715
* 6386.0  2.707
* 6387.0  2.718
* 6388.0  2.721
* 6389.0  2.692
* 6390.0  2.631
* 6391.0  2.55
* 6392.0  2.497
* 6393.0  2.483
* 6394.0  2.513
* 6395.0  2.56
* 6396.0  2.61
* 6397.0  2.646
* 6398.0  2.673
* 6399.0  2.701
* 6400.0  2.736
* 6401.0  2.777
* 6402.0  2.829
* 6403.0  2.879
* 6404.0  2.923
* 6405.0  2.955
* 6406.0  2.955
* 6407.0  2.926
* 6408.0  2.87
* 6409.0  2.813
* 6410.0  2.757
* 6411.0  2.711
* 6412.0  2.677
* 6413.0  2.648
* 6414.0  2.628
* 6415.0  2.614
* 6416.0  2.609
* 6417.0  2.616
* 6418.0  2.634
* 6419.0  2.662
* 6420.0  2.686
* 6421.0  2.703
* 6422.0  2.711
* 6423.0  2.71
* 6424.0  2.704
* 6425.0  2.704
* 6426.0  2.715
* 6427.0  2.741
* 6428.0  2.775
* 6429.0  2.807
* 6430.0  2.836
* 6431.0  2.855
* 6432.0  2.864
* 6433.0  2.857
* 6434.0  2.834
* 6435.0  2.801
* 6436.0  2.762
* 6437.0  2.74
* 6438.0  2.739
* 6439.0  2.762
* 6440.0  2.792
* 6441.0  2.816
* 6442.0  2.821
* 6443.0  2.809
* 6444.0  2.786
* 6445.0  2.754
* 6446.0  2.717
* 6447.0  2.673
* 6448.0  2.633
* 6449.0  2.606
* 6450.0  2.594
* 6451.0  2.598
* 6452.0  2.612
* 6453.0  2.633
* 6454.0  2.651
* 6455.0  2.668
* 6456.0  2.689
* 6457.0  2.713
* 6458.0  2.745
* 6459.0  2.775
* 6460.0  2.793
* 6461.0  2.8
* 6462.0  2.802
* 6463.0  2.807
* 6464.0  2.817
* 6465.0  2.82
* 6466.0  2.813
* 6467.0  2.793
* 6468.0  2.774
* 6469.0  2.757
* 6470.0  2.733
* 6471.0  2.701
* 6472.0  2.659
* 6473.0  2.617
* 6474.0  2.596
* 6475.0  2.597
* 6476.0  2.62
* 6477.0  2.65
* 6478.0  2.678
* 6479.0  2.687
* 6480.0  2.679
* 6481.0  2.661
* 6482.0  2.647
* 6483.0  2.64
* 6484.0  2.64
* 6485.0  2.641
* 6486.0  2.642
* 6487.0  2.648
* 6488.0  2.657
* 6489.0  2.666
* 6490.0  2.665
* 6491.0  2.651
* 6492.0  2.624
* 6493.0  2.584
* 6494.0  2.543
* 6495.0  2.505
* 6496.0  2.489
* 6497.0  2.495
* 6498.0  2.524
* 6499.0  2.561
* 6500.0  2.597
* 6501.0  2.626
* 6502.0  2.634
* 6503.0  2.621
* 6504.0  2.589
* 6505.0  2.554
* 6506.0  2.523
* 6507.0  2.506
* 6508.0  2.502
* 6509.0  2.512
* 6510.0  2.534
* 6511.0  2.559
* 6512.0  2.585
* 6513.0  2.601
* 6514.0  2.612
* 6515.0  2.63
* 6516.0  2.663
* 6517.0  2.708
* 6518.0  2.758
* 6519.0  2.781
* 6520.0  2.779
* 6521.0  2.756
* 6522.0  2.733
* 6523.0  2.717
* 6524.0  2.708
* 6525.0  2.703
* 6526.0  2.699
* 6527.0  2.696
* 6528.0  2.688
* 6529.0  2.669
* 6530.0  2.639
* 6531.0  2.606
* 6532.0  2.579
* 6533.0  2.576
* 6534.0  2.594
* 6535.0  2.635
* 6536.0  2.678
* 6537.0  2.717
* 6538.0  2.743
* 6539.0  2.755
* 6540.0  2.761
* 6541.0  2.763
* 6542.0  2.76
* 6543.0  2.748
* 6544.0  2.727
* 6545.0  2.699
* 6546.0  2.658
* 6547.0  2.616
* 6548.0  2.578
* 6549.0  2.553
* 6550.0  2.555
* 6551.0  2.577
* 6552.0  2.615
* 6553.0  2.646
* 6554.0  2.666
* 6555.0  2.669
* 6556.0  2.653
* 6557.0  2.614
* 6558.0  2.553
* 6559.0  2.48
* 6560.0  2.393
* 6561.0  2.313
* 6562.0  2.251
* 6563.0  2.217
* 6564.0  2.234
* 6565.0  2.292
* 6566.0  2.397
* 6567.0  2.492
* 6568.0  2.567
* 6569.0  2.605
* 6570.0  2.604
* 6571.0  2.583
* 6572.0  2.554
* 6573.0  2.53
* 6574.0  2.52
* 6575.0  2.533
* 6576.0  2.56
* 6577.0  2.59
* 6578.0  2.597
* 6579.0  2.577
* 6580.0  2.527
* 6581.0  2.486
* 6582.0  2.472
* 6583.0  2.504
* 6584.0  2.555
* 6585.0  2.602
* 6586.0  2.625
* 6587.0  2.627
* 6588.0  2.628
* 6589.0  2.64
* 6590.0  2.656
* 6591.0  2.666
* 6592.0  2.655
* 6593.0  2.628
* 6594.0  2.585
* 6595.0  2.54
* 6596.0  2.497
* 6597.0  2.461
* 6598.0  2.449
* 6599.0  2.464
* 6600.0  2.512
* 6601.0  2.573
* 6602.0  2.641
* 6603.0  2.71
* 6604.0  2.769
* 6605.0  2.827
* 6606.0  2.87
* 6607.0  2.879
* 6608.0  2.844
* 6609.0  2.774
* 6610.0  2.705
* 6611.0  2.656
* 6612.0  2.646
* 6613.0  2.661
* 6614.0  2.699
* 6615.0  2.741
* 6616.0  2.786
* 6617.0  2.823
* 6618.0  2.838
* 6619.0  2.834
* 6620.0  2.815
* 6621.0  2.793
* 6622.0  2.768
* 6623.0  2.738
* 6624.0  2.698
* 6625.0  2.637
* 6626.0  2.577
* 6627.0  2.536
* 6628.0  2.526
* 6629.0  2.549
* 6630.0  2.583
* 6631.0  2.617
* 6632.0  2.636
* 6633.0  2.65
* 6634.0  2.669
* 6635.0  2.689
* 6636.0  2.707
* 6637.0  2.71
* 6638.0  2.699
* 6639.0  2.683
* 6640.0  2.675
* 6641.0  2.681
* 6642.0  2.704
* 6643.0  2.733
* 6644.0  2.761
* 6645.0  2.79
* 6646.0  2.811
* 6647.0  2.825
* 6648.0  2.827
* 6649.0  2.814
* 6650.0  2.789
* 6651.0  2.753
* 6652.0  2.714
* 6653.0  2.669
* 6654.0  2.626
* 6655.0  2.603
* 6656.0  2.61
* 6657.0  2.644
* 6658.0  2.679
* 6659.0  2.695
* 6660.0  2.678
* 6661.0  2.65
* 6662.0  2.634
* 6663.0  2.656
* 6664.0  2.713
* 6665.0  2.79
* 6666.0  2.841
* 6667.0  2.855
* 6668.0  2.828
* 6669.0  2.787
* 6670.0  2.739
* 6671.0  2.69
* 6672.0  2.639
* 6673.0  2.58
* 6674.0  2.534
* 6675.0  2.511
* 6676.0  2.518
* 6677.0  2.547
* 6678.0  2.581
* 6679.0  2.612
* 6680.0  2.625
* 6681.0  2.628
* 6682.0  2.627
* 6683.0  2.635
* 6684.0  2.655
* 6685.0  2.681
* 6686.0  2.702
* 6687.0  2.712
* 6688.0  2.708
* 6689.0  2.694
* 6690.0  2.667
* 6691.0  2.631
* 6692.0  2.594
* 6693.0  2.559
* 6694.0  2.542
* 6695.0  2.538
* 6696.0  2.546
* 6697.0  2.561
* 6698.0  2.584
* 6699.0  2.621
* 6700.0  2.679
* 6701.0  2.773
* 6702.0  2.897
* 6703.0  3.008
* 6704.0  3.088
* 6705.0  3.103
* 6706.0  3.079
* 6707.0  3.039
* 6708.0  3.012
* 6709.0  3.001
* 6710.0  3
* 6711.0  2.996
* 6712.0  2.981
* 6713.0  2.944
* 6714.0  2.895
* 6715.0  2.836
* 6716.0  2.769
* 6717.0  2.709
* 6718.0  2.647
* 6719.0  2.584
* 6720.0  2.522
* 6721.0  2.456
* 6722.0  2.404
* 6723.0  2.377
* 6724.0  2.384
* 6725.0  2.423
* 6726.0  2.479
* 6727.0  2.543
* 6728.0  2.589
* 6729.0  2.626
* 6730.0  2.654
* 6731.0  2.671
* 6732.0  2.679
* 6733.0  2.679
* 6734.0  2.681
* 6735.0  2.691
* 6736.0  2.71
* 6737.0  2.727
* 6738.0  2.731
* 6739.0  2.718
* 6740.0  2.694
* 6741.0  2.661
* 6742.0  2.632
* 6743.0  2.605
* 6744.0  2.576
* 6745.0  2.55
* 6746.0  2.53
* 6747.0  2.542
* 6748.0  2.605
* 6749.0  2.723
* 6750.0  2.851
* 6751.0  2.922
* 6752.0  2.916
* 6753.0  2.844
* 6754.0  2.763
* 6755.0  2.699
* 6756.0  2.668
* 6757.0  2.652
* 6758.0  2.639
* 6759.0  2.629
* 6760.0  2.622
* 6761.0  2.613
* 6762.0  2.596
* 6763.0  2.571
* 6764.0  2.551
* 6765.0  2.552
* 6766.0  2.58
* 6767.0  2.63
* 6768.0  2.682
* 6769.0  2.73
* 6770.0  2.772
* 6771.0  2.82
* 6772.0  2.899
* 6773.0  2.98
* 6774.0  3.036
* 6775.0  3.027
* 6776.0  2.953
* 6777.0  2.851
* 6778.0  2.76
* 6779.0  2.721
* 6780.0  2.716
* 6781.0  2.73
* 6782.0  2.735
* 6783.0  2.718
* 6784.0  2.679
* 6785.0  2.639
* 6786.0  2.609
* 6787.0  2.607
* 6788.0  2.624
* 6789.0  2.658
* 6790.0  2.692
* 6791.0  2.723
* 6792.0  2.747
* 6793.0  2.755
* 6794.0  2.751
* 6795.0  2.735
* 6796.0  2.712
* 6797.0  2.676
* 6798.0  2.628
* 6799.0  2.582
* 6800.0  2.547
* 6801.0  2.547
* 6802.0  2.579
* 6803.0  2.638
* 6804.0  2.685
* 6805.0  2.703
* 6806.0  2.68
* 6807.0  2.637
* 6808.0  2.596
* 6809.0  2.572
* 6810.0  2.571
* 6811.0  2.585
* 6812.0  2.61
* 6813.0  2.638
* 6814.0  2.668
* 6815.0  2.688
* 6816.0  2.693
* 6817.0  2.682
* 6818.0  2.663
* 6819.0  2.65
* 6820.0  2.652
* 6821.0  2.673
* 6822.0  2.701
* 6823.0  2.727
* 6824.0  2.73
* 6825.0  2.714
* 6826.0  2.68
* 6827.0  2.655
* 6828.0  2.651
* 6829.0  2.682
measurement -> 1.0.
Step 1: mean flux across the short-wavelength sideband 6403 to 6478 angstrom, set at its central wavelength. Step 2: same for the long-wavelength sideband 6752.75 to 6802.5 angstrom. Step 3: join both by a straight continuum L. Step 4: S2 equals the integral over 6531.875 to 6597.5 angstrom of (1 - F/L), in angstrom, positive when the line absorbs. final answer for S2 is 3.6 angstrom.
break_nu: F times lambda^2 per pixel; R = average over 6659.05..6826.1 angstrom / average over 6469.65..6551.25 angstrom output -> 1.1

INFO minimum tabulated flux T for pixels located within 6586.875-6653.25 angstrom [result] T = 2.449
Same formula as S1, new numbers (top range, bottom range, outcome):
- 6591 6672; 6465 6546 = 1.02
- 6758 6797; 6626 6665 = 1.01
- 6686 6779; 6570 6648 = 1.02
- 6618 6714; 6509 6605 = 1.05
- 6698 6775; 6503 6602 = 1.05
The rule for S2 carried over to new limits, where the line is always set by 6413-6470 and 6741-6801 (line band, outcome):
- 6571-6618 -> 1.6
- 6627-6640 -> 0.4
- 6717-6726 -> 0.7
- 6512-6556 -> 0.8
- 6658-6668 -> -0.1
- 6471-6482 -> 0.3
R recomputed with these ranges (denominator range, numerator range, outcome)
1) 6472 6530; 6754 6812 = 1.11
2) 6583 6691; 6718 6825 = 1.04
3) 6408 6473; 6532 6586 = 0.98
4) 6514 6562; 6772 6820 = 1.10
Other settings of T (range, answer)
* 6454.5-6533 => 2.489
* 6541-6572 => 2.217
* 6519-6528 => 2.688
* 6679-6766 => 2.377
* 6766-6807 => 2.547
